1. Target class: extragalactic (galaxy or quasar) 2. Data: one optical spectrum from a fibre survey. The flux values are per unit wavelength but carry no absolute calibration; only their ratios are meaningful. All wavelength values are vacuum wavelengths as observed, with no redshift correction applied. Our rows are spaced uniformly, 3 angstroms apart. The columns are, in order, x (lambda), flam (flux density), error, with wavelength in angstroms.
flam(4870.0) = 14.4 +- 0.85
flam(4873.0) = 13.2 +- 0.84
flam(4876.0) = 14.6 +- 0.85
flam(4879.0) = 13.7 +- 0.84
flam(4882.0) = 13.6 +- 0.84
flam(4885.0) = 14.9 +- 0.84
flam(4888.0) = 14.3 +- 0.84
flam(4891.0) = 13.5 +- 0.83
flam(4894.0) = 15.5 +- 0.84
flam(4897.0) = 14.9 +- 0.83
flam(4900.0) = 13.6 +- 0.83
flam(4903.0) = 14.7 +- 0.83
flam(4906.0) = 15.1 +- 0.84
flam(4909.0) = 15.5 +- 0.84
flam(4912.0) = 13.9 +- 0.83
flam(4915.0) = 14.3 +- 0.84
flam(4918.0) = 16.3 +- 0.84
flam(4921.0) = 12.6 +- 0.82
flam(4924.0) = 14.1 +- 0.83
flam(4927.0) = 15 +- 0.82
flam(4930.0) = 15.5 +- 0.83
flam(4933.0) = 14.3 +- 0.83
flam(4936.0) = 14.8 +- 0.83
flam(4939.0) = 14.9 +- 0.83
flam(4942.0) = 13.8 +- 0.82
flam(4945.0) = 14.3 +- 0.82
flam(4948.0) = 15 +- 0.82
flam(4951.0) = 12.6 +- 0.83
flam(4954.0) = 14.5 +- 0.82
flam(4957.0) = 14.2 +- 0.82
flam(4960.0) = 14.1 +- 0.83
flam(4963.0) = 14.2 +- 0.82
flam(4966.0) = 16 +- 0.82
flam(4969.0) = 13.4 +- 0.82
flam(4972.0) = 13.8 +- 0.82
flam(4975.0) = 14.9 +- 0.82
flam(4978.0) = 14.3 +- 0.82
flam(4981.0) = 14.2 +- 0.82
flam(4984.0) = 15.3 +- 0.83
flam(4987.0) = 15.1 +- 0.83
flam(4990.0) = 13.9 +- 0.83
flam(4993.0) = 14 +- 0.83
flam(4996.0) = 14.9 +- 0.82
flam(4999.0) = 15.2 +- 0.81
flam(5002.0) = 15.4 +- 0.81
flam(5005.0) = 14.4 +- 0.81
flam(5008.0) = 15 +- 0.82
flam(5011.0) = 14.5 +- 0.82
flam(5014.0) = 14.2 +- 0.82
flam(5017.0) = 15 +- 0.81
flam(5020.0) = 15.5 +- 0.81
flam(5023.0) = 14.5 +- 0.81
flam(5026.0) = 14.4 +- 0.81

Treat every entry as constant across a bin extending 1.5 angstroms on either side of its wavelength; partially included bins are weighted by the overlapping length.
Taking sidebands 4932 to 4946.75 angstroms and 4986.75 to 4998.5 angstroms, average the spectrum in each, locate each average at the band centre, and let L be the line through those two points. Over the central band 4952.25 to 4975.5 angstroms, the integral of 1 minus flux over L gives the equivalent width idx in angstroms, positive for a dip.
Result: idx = 0.2 angstroms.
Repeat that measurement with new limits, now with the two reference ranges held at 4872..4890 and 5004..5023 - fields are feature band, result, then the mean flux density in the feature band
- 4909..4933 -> -0.5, 14.6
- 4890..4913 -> -0.7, 14.6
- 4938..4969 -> 0.3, 14.3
